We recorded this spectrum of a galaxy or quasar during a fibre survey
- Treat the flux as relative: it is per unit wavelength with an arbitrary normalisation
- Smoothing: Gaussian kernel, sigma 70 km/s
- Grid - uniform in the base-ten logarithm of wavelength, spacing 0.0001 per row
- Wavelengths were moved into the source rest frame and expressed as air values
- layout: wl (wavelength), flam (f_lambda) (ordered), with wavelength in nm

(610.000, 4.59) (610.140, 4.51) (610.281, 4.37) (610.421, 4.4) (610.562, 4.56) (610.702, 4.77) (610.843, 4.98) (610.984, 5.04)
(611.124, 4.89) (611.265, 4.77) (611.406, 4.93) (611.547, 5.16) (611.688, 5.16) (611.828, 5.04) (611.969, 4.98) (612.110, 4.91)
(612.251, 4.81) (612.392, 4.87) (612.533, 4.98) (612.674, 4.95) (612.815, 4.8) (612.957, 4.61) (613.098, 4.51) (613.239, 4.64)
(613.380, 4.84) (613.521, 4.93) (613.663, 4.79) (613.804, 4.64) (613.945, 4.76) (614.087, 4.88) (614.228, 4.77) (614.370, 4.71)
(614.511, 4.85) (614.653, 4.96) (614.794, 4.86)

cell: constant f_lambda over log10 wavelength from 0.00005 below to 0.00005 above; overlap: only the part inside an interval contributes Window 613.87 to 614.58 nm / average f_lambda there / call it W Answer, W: 4.79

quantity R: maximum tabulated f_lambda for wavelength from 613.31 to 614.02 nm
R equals 4.93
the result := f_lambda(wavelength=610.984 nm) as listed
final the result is 5.04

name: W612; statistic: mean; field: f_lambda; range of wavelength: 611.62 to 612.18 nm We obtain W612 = 5.03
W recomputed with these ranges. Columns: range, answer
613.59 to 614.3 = 4.76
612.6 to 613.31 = 4.7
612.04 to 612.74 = 4.9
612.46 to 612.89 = 4.9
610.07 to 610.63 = 4.46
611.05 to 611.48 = 4.87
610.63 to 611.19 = 4.92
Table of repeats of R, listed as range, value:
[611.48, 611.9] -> 5.16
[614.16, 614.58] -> 4.85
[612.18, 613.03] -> 4.98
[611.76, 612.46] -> 5.04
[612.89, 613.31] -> 4.64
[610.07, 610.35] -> 4.51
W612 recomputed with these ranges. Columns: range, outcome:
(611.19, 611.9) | 5.01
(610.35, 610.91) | 4.68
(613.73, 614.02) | 4.7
